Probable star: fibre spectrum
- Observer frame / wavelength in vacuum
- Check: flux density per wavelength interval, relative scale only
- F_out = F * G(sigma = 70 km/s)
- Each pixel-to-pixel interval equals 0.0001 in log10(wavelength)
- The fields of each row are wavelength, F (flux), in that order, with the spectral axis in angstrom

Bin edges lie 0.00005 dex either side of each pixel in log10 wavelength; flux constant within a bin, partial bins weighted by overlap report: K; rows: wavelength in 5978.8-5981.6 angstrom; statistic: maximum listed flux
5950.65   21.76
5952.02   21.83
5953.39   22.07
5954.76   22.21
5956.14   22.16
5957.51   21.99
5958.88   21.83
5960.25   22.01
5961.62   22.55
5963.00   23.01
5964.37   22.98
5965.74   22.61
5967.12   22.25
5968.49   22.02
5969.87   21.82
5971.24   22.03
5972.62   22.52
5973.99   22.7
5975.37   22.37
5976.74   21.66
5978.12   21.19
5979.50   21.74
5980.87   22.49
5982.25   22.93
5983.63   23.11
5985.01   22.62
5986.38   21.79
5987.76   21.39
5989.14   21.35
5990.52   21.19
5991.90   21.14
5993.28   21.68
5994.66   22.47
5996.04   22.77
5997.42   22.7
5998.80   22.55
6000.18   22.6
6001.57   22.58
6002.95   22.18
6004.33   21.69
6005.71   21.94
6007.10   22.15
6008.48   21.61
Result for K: 22.49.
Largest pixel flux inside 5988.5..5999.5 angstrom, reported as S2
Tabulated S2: 22.77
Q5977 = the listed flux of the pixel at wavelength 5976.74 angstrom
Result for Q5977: 21.66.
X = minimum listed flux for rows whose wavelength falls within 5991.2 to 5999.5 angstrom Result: 21.14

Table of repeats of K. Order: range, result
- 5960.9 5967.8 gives 23.01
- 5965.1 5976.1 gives 22.7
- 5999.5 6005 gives 22.6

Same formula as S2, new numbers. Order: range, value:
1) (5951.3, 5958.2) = 22.21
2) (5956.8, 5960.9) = 22.01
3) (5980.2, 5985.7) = 23.11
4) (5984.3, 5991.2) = 22.62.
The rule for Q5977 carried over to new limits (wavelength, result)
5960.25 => 22.01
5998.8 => 22.55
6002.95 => 22.18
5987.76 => 21.39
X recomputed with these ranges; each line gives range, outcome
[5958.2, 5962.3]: 21.83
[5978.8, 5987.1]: 21.74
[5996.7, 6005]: 21.69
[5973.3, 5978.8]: 21.19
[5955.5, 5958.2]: 21.99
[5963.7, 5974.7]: 21.82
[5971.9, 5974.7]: 22.52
